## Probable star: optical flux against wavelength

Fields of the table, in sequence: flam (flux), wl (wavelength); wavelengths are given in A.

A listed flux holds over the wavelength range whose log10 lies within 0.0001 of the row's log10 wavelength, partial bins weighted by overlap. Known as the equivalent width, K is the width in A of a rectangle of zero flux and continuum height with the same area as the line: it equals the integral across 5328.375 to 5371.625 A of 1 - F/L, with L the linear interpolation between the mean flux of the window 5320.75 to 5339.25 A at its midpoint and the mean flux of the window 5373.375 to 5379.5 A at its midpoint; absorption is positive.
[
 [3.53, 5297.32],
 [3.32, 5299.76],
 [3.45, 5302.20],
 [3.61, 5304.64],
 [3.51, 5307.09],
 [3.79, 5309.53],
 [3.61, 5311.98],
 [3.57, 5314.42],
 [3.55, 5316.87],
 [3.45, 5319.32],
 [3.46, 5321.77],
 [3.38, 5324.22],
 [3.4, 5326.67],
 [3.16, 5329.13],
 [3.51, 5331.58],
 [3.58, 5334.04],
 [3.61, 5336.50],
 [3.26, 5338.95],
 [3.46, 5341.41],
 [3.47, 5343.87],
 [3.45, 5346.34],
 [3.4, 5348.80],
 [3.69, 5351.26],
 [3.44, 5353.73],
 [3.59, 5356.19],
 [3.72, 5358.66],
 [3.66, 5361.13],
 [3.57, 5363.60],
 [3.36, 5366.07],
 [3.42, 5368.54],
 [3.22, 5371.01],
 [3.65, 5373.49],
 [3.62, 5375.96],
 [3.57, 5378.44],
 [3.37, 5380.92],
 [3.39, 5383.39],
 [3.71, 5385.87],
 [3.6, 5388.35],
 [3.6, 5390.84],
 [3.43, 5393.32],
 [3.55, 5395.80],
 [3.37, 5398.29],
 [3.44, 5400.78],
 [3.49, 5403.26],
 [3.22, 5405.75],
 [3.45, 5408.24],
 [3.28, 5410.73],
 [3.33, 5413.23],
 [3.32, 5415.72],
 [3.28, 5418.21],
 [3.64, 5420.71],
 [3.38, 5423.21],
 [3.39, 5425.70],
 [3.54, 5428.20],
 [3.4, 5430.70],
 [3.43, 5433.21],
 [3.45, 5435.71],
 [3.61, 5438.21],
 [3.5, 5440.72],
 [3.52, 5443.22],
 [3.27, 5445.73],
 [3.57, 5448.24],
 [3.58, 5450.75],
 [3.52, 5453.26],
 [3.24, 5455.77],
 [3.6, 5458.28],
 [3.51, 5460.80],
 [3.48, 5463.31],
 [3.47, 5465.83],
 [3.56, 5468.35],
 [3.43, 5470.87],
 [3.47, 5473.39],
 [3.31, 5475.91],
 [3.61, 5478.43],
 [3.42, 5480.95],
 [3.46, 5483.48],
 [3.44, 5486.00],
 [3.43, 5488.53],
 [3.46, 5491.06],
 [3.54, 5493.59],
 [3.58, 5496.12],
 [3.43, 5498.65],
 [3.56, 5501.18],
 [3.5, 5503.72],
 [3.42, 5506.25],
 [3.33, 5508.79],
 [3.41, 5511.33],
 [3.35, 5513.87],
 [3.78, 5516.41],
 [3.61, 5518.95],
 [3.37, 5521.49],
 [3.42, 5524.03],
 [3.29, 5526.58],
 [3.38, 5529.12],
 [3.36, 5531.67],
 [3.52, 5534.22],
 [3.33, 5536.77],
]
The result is 0.27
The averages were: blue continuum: 3.43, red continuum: 3.61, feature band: 3.48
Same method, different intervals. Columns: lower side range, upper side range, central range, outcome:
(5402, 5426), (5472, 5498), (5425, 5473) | -0.8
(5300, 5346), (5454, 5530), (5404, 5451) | 0.6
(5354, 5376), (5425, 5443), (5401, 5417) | 0.7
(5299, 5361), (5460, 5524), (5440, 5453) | 0.0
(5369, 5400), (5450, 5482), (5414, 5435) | 0.4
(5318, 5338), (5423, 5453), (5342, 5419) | -0.4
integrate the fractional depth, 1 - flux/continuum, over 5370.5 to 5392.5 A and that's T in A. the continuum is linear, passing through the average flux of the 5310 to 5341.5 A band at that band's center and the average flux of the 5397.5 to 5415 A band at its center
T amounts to -0.9 A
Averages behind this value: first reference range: 3.47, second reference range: 3.37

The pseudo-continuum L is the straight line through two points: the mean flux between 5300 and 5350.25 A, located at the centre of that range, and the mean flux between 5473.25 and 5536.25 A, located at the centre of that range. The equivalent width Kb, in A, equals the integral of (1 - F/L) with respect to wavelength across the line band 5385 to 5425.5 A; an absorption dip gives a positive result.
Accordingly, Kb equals 0.4 A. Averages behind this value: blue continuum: 3.48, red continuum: 3.46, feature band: 3.44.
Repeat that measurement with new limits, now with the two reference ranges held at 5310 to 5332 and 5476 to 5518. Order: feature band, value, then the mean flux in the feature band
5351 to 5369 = -0.45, 3.55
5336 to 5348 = 0.09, 3.44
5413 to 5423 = 0.21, 3.4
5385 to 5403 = -0.27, 3.52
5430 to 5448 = 0.06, 3.46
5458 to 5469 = -0.12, 3.51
